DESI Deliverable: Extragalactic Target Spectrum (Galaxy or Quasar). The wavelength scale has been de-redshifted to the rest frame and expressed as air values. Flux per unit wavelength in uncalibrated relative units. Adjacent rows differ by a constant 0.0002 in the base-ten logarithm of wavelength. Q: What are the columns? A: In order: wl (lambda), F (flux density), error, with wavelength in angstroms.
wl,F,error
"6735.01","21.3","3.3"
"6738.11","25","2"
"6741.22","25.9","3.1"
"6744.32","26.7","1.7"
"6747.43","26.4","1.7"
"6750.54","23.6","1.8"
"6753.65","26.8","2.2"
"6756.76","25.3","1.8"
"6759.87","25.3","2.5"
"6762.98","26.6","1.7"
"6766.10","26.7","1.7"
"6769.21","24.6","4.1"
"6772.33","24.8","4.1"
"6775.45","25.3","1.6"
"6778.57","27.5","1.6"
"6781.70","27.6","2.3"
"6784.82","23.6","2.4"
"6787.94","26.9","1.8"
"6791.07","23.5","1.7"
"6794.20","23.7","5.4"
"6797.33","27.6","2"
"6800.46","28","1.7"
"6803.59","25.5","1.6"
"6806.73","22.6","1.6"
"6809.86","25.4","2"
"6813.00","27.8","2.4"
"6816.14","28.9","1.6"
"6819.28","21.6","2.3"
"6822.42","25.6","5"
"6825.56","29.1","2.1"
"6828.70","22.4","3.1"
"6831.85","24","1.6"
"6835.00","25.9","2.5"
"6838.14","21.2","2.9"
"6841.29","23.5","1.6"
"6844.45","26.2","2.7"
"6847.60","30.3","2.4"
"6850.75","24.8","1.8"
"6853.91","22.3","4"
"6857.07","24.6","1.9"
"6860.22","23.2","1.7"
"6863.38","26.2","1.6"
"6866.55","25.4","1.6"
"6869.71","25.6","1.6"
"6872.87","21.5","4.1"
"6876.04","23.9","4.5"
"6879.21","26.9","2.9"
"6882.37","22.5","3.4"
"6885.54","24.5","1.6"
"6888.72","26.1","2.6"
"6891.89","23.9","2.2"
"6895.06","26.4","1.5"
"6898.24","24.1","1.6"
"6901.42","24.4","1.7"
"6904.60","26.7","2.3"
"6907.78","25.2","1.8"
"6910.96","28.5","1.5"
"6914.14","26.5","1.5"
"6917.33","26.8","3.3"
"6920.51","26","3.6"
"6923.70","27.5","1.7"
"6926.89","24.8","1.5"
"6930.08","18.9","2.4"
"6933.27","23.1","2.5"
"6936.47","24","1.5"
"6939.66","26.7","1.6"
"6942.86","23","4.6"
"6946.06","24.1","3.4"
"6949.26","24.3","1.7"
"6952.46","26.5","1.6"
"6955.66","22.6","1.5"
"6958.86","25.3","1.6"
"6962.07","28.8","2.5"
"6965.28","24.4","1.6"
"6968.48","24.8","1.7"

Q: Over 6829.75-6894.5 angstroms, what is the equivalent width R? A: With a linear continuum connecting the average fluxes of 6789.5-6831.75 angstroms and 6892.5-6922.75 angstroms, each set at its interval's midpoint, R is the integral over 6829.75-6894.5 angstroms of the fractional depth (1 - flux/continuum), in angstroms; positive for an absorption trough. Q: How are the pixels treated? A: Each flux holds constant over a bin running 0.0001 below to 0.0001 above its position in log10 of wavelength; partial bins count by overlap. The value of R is 2.8 angstroms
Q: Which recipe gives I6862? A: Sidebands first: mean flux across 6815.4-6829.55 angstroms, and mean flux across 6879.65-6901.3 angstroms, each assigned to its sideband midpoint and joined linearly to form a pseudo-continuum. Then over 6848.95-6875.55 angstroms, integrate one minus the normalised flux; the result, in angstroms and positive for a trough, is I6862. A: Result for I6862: 0.8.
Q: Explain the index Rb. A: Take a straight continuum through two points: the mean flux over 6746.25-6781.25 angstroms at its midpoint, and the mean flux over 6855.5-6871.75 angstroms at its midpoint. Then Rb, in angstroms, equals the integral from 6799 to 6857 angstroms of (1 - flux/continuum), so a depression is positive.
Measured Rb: -0.09 angstroms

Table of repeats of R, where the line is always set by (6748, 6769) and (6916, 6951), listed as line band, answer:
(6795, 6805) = -0.55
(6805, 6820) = -0.10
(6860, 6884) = 0.41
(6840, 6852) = -0.59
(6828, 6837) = 0.37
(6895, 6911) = -0.59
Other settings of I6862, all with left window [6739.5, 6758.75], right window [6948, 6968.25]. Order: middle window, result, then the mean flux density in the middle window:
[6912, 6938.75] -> 0.6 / 24.8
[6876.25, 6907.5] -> 0.5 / 25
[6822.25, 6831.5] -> 0.0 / 25.5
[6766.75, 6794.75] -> 0.3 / 25.4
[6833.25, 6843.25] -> 0.8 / 23.6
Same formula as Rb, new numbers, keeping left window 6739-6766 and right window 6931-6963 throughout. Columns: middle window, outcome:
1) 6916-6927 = -0.74 angstroms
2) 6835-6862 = 0.69 angstroms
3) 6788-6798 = 0.24 angstroms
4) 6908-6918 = -0.88 angstroms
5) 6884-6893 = 0.04 angstroms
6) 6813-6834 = -0.06 angstroms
